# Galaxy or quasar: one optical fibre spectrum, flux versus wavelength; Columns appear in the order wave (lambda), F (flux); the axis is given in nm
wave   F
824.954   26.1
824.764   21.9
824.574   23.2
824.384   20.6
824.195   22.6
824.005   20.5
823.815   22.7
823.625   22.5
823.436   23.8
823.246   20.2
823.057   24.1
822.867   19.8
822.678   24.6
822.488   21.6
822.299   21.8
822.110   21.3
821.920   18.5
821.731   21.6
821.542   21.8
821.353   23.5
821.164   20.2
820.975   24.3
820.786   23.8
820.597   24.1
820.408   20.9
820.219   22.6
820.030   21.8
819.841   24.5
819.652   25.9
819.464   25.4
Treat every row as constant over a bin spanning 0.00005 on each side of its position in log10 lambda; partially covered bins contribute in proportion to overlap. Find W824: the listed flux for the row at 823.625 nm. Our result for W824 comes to 22.5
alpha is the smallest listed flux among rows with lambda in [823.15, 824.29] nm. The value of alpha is 20.2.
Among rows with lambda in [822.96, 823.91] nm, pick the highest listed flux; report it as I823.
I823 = 24.1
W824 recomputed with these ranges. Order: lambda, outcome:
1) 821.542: 21.8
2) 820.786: 23.8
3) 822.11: 21.3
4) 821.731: 21.6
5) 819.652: 25.9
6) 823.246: 20.2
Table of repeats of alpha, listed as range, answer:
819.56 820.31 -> 21.8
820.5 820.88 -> 23.8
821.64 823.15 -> 18.5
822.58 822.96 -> 19.8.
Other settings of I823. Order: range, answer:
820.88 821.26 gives 24.3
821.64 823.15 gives 24.6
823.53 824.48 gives 22.7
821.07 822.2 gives 23.5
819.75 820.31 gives 24.5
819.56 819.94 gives 25.9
